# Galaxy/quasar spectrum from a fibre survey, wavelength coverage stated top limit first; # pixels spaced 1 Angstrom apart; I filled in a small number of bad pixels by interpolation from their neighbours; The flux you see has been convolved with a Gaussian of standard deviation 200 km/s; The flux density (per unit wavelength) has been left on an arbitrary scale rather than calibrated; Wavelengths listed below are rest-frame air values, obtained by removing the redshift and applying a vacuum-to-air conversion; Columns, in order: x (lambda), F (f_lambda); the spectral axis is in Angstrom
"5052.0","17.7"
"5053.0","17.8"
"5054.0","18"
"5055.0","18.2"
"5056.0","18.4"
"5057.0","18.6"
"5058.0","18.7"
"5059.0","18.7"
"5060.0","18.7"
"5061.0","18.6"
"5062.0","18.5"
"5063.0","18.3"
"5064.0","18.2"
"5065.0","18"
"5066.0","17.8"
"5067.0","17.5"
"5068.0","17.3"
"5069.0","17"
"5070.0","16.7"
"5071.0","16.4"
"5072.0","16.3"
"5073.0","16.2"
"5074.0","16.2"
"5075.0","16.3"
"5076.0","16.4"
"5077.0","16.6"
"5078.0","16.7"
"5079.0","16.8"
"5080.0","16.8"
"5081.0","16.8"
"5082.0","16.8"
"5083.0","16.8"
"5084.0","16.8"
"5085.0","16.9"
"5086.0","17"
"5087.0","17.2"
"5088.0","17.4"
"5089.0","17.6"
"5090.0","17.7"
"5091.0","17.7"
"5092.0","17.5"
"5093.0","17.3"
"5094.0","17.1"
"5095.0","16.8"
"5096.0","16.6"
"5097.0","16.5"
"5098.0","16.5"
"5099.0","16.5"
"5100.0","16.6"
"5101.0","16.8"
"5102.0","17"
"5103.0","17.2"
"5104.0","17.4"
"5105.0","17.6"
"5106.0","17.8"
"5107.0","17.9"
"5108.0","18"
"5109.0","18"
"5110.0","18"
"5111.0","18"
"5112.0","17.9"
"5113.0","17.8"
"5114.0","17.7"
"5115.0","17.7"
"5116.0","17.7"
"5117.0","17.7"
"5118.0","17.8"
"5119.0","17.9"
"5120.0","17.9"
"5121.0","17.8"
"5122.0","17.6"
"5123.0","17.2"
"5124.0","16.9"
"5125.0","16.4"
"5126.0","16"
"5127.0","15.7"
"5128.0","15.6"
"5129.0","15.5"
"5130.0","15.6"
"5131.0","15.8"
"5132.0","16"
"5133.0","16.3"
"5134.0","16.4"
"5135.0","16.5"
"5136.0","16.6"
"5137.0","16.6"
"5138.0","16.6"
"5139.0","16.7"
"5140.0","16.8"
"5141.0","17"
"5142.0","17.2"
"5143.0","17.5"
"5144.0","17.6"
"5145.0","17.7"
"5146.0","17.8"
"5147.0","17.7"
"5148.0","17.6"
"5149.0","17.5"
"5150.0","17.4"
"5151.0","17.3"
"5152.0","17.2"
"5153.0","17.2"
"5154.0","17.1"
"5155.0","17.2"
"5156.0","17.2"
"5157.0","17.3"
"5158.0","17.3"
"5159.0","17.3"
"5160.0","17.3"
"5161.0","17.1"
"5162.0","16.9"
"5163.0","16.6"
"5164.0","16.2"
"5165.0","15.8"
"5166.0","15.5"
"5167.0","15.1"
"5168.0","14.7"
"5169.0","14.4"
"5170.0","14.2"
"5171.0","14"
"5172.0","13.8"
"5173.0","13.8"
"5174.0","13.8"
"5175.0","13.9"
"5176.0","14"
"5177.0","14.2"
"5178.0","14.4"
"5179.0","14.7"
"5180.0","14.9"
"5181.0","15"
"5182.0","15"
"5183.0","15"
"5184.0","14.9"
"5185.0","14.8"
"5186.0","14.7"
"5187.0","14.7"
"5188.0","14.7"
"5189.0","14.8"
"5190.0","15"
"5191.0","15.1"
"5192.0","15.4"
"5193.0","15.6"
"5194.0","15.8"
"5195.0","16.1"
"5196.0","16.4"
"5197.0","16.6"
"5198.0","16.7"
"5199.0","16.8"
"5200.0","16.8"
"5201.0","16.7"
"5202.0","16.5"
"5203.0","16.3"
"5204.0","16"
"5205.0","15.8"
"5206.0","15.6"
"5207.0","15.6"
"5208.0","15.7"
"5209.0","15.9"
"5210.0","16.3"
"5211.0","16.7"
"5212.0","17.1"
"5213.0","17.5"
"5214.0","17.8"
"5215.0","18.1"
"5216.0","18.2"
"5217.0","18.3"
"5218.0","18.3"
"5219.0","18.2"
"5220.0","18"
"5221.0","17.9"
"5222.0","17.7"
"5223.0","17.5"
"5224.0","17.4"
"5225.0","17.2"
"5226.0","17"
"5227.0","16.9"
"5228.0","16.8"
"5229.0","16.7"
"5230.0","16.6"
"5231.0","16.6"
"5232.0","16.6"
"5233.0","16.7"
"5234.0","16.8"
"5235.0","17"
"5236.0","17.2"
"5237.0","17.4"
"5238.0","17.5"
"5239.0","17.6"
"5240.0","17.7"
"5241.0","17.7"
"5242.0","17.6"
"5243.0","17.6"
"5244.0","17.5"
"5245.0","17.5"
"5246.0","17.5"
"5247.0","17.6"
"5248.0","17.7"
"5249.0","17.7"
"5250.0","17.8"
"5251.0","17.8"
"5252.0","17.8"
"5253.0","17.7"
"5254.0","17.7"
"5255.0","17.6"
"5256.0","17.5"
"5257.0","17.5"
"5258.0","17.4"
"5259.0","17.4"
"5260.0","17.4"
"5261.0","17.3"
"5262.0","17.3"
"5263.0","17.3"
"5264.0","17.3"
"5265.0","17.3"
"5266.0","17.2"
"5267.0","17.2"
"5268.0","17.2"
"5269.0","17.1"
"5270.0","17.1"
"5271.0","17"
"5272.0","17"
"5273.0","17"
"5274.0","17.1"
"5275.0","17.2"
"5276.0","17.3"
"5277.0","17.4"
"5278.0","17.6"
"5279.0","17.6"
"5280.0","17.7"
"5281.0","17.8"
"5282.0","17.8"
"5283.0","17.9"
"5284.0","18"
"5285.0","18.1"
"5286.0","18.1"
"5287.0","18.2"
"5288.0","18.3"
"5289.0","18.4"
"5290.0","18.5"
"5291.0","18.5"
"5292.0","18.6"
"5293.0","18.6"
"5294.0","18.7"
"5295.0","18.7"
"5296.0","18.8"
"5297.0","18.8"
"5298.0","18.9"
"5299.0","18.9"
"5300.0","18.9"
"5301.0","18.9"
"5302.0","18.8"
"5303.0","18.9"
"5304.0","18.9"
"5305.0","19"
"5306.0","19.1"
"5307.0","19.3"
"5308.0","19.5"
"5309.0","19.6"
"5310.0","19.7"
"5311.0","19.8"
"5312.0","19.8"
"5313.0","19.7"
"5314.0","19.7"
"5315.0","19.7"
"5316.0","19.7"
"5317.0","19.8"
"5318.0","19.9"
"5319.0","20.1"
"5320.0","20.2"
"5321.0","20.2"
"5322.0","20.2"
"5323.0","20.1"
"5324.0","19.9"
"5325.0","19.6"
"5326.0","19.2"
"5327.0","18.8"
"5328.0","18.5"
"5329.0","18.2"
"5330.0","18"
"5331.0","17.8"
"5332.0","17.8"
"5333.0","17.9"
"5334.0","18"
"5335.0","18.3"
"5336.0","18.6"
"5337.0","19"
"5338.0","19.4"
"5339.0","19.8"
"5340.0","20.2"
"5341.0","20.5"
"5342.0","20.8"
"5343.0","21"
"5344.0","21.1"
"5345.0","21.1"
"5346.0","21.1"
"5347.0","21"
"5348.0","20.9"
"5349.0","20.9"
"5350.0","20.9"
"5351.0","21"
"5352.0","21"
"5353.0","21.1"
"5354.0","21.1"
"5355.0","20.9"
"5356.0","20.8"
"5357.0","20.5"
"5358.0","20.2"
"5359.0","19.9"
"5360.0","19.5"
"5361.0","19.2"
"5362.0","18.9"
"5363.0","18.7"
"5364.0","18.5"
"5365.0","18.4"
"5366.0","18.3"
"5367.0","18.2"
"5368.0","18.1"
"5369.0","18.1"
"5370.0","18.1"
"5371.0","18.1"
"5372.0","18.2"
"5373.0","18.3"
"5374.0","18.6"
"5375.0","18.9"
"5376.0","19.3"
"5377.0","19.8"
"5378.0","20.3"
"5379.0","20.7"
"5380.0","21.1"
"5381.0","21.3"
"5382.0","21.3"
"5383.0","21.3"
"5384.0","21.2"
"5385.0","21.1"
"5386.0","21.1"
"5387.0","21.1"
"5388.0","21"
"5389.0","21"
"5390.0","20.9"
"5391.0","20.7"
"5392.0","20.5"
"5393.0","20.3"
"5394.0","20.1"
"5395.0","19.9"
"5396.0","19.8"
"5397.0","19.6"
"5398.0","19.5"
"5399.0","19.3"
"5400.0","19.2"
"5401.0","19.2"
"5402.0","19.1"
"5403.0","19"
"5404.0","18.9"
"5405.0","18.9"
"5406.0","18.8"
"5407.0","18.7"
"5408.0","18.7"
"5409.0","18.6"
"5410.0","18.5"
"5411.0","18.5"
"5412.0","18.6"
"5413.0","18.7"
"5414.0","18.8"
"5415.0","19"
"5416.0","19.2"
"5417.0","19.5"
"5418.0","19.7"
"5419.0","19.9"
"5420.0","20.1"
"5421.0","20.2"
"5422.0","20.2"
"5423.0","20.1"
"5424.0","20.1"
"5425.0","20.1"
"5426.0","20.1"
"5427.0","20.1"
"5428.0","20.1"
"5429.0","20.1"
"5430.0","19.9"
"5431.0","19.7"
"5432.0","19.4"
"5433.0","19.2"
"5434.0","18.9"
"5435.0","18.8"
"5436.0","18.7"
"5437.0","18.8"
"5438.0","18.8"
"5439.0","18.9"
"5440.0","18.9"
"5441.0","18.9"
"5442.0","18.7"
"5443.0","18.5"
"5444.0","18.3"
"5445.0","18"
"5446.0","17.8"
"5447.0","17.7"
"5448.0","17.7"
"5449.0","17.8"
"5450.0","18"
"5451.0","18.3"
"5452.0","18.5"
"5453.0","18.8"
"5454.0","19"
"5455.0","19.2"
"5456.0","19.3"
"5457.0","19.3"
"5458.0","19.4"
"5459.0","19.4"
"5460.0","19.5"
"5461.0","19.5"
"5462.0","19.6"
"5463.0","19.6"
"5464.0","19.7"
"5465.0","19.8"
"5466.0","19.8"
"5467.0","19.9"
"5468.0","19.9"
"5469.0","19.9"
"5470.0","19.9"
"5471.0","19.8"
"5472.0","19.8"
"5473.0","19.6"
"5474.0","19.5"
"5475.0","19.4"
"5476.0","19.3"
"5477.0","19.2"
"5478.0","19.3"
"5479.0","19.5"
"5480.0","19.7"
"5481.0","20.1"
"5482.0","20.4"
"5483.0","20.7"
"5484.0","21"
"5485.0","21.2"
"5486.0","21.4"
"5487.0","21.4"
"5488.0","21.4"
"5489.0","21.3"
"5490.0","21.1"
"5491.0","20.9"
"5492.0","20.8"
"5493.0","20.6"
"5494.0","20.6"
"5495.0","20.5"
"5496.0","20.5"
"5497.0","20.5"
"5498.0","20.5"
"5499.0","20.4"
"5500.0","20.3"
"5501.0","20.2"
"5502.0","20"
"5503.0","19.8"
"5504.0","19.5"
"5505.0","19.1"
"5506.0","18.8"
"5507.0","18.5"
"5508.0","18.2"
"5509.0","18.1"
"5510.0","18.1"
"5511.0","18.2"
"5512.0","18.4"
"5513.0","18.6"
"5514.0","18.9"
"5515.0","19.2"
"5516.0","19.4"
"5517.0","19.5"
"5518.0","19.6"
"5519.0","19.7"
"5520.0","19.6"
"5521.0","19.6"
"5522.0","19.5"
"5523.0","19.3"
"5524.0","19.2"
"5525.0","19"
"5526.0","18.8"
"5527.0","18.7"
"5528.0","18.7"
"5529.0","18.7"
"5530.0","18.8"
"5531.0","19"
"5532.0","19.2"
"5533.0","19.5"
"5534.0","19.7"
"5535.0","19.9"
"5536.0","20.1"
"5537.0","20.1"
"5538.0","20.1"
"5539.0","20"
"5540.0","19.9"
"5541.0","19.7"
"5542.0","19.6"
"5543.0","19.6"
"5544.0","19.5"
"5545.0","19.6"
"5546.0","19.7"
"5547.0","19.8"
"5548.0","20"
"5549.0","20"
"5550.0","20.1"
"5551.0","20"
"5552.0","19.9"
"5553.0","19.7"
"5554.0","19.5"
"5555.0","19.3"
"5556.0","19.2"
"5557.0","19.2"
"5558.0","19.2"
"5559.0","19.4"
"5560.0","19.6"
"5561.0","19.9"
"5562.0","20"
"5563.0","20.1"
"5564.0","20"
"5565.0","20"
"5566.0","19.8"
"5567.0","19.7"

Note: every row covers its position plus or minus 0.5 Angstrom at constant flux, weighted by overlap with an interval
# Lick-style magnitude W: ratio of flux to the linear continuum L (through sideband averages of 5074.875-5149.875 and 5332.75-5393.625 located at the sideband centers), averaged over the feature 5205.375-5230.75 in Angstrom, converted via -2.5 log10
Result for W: 0.07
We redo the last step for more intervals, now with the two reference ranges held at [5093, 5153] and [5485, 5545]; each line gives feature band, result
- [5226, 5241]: 0.05 mag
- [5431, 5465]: 0.02 mag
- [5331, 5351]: -0.08 mag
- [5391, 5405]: -0.04 mag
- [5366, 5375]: 0.03 mag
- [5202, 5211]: 0.11 mag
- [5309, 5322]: -0.09 mag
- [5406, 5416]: 0.02 mag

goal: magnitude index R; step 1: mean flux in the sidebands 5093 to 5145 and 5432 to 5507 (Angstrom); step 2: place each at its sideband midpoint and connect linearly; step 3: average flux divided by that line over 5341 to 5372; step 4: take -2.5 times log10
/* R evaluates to -0.06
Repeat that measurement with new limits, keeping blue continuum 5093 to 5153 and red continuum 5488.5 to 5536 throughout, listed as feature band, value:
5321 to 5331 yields -0.046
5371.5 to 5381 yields -0.051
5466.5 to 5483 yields -0.025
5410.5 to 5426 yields -0.034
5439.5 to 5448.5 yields 0.047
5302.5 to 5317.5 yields -0.070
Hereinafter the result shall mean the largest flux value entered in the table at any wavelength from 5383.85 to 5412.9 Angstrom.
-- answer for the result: 21.2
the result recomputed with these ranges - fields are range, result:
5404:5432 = 20.2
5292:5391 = 21.3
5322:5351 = 21.1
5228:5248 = 17.7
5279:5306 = 19.1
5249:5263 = 17.8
